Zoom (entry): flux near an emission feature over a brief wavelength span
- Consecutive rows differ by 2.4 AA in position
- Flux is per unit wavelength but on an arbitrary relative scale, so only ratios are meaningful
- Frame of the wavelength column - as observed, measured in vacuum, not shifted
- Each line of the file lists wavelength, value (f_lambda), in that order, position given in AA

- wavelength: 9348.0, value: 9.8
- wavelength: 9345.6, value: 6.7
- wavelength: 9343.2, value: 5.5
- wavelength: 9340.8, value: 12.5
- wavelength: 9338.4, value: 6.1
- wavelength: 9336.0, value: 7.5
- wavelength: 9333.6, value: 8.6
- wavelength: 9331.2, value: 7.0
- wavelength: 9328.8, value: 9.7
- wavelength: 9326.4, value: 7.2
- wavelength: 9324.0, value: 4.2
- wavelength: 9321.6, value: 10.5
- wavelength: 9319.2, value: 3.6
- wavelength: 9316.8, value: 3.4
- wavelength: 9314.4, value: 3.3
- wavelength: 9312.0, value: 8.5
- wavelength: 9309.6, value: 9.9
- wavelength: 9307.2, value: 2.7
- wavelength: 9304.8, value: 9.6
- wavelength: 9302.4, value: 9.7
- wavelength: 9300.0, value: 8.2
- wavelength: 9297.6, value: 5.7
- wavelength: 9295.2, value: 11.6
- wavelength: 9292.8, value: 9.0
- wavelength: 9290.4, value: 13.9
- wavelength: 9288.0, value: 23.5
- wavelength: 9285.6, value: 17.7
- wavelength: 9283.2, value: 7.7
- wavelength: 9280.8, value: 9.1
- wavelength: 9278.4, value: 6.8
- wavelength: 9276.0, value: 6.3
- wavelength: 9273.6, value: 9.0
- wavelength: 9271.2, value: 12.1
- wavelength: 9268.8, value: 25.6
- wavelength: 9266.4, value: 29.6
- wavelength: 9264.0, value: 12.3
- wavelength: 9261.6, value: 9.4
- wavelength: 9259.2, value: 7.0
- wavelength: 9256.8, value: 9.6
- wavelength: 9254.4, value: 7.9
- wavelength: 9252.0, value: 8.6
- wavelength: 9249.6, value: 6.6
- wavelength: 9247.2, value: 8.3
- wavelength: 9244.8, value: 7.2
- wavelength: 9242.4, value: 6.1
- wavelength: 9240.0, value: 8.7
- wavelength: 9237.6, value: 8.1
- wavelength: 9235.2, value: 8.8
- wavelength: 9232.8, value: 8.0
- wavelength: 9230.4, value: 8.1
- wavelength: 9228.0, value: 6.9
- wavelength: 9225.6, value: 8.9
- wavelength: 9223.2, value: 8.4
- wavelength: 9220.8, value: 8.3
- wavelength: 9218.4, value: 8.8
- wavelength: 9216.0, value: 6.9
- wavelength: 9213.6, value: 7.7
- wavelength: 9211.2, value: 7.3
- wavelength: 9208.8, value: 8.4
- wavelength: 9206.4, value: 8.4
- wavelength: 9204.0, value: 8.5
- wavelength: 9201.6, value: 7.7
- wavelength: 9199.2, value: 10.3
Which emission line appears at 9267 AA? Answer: [S II]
